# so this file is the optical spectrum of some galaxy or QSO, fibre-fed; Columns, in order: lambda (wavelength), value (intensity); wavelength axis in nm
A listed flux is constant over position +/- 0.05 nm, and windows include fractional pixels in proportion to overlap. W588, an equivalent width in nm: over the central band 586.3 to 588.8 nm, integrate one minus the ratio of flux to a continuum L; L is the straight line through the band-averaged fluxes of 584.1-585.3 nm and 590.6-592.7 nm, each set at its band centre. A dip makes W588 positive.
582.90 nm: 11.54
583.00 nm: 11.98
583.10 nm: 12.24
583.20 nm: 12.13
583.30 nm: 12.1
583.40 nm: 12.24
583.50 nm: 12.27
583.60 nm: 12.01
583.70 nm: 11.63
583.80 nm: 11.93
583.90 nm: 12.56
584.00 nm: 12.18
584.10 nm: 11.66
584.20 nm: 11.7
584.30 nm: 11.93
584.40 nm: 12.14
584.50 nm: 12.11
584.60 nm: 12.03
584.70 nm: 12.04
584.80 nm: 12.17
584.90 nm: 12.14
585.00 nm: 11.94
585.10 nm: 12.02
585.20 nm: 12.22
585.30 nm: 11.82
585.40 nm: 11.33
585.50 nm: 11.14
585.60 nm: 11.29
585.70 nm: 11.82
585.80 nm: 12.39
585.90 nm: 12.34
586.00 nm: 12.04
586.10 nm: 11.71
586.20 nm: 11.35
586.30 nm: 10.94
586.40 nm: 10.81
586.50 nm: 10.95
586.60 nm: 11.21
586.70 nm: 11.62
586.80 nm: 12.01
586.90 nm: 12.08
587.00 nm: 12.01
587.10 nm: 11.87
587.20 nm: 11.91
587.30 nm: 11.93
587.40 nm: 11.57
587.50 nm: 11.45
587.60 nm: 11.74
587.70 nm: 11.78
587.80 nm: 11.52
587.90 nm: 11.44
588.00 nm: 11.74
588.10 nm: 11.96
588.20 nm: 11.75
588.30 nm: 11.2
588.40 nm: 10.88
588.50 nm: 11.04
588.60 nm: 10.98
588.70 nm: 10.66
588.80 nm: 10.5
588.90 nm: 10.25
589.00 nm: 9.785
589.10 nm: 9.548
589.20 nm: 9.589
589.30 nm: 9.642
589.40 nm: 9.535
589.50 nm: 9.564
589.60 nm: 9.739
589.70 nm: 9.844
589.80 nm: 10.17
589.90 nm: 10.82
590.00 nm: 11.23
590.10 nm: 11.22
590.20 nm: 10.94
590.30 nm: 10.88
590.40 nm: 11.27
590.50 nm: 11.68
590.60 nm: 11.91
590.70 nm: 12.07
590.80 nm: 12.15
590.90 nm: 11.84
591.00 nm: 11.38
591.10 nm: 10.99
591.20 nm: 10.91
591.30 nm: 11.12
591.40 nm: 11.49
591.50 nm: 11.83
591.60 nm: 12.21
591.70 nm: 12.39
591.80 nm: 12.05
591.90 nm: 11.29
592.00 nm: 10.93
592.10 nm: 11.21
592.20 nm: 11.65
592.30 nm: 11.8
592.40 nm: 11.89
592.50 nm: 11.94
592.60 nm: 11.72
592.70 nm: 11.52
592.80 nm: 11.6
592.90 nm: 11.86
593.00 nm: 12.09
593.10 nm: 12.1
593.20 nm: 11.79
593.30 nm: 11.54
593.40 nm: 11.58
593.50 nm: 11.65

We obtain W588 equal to 0.08 nm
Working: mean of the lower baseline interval 12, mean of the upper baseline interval 11.6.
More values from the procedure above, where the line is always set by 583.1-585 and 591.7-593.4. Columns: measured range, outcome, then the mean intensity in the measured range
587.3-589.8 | 0.24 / 10.8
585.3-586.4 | 0.03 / 11.6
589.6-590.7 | 0.08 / 11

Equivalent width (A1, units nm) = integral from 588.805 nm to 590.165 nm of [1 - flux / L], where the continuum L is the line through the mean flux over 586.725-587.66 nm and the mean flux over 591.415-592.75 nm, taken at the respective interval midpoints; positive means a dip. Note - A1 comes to 0.194 nm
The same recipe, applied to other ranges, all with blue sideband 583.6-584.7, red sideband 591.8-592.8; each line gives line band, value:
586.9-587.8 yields 0.003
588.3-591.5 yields 0.249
